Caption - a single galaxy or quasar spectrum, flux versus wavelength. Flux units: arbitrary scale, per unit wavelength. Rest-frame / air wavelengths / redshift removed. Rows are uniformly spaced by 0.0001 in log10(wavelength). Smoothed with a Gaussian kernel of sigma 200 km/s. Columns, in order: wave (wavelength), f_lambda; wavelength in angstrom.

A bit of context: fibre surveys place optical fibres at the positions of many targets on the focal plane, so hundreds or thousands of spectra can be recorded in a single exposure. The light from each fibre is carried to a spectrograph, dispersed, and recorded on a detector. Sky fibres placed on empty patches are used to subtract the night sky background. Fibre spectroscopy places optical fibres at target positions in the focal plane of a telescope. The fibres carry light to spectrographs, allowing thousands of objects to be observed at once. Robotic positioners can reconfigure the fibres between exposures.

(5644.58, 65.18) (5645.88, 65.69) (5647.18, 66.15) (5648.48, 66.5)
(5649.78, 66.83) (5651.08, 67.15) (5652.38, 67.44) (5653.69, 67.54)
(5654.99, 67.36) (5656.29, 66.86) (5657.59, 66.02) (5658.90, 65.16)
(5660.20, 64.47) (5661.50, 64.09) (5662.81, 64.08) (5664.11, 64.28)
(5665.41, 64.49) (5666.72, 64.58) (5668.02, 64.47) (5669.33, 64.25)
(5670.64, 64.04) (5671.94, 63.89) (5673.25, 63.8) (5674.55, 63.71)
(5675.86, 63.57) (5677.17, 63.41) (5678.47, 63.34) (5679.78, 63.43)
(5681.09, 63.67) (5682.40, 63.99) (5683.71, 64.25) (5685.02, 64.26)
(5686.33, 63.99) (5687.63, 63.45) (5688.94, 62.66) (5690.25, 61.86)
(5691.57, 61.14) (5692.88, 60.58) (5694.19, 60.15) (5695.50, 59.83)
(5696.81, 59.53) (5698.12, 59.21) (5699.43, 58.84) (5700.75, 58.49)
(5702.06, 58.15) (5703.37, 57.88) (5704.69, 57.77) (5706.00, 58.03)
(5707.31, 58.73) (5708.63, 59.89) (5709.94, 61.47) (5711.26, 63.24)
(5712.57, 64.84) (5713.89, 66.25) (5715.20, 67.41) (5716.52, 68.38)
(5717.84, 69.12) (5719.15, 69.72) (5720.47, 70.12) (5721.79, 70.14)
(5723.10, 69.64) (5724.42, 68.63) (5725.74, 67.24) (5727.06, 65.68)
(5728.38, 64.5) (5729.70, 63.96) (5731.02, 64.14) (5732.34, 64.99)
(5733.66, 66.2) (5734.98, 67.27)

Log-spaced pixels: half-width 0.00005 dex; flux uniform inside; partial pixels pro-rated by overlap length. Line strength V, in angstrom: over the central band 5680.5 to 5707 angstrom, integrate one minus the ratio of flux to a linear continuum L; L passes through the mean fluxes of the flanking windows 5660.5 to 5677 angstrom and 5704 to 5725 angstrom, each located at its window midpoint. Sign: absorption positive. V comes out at 1.6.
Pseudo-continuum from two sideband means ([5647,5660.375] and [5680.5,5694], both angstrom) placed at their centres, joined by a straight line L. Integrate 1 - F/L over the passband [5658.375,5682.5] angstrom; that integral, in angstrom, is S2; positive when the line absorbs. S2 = 0.3 angstrom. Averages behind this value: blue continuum 66.6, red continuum 62.9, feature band 64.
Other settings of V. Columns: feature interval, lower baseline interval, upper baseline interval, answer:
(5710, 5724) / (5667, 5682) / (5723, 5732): -0.4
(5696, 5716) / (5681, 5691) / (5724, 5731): 1.2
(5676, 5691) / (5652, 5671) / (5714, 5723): 0.7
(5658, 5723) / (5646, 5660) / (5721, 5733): 3.2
